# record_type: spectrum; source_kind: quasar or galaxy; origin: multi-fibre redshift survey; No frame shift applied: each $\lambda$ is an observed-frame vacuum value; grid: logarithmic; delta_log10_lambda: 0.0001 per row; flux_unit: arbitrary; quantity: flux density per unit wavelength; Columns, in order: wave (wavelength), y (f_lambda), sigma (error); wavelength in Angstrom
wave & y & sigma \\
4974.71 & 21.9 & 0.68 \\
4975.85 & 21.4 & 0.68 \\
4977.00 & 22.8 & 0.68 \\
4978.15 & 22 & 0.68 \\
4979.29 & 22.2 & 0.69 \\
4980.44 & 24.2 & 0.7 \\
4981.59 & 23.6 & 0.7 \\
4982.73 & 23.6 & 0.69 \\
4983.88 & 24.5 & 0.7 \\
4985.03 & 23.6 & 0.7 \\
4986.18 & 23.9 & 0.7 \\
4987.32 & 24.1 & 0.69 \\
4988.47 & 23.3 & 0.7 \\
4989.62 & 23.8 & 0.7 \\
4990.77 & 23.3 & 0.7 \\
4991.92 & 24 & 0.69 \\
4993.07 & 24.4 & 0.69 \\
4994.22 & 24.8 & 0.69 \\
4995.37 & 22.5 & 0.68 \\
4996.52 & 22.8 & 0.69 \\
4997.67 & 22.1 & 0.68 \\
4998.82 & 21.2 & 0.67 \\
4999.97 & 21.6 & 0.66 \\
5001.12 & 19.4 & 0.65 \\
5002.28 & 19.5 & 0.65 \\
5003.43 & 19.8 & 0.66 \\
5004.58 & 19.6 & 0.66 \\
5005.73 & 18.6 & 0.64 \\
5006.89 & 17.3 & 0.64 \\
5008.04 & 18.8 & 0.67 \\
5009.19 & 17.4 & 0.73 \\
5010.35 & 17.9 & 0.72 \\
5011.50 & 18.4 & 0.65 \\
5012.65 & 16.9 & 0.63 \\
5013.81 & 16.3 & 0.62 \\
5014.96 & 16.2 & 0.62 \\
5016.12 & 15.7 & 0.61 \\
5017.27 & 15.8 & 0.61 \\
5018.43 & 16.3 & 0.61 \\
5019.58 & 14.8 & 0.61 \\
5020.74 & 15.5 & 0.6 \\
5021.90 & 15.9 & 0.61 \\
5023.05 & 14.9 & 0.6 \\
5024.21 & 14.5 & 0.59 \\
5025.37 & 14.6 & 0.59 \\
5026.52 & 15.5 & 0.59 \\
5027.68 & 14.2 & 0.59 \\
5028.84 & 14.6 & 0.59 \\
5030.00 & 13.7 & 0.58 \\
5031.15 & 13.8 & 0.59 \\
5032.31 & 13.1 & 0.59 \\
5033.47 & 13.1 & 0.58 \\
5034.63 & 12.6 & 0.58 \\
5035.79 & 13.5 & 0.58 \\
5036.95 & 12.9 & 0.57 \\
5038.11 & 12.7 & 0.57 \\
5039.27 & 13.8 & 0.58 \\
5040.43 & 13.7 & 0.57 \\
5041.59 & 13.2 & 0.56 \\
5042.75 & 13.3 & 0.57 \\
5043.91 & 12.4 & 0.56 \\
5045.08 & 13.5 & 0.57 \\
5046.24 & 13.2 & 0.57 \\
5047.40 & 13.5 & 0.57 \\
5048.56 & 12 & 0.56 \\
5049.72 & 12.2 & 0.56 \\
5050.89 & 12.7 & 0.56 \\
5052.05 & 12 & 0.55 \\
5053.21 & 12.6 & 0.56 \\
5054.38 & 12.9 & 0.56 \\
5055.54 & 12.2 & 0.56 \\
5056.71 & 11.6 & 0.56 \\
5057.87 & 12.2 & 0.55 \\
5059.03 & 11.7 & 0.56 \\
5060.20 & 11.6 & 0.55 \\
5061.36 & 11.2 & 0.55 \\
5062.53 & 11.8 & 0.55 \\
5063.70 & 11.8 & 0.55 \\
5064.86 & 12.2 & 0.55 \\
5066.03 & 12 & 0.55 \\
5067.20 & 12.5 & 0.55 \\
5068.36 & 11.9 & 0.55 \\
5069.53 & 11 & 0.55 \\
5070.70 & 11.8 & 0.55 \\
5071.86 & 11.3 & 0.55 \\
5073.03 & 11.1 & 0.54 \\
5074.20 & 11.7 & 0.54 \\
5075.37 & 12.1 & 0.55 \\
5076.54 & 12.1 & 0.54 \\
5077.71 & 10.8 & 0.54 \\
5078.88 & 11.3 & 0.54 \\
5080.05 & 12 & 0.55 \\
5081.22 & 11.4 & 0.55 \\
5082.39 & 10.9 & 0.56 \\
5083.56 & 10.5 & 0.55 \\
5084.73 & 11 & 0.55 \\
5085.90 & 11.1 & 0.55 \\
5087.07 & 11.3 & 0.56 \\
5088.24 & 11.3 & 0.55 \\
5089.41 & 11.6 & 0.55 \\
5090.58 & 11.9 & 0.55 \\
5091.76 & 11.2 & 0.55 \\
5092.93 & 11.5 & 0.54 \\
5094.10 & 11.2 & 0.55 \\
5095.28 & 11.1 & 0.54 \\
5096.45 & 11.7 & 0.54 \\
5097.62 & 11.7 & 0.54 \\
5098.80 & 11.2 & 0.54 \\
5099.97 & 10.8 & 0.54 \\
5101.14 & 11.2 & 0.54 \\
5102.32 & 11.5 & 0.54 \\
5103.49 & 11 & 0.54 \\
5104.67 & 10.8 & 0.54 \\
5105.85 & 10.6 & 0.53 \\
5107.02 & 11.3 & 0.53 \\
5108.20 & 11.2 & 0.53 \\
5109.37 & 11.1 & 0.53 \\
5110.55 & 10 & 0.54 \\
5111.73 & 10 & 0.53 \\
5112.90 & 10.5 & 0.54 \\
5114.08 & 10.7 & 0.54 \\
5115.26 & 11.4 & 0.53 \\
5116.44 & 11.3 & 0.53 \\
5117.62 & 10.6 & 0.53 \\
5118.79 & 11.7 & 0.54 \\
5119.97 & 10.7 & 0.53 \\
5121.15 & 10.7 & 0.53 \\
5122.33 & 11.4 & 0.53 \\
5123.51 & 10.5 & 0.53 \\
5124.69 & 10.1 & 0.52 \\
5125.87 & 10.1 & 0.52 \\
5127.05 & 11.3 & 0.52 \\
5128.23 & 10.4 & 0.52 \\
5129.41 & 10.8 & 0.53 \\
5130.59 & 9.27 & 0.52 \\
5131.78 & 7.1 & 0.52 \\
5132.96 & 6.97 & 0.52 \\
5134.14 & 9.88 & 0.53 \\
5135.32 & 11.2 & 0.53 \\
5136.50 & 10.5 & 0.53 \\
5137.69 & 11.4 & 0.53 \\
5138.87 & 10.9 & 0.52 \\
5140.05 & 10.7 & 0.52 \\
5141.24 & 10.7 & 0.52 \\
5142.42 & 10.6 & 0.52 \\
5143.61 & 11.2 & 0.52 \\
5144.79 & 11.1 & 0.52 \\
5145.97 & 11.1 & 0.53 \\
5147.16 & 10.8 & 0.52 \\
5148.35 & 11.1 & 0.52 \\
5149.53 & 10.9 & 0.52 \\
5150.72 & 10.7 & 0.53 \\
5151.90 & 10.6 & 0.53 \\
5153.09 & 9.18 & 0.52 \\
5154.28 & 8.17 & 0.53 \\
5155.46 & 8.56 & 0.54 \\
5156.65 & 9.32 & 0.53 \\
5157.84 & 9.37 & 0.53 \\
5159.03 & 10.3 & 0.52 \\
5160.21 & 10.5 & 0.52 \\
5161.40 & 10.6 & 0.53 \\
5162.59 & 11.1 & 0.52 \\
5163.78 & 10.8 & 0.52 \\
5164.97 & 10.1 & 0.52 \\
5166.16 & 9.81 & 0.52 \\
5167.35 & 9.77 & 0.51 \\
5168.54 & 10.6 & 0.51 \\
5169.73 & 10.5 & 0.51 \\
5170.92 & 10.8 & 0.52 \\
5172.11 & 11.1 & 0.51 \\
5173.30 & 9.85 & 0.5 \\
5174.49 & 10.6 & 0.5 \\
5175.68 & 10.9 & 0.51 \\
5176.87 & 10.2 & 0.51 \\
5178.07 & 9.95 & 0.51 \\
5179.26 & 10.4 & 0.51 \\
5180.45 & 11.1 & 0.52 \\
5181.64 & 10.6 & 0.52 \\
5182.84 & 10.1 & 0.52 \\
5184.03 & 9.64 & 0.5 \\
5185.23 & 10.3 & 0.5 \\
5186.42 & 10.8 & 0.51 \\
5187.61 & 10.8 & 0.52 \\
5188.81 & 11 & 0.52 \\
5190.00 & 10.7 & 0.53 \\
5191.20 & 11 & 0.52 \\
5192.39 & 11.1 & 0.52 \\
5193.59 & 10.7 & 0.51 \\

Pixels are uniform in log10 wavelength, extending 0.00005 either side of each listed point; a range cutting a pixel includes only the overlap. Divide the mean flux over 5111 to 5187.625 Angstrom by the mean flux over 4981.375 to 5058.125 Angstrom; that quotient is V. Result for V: 0.61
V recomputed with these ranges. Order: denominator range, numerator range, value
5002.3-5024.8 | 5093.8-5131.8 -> 0.64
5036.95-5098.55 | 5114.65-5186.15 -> 0.87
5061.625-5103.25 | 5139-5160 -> 0.90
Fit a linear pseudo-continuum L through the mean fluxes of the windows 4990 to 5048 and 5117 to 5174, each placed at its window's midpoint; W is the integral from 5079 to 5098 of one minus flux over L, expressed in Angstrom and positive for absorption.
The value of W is 2.7 Angstrom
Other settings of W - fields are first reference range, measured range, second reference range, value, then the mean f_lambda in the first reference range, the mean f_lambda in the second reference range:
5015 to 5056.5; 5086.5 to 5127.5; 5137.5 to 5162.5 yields 2.1 Angstrom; 13.7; 10.4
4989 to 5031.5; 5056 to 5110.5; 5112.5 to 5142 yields 7.8 Angstrom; 18.3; 10.4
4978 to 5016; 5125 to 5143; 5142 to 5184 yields 3.1 Angstrom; 21.2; 10.3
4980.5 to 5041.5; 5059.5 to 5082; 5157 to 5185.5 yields 5.4 Angstrom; 18.2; 10.4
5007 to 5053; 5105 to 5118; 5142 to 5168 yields 1.0 Angstrom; 14.5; 10.3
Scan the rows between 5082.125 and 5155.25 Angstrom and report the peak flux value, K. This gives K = 11.9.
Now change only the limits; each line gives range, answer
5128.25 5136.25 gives 11.2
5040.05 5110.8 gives 13.7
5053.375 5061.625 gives 12.9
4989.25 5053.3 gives 24.8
